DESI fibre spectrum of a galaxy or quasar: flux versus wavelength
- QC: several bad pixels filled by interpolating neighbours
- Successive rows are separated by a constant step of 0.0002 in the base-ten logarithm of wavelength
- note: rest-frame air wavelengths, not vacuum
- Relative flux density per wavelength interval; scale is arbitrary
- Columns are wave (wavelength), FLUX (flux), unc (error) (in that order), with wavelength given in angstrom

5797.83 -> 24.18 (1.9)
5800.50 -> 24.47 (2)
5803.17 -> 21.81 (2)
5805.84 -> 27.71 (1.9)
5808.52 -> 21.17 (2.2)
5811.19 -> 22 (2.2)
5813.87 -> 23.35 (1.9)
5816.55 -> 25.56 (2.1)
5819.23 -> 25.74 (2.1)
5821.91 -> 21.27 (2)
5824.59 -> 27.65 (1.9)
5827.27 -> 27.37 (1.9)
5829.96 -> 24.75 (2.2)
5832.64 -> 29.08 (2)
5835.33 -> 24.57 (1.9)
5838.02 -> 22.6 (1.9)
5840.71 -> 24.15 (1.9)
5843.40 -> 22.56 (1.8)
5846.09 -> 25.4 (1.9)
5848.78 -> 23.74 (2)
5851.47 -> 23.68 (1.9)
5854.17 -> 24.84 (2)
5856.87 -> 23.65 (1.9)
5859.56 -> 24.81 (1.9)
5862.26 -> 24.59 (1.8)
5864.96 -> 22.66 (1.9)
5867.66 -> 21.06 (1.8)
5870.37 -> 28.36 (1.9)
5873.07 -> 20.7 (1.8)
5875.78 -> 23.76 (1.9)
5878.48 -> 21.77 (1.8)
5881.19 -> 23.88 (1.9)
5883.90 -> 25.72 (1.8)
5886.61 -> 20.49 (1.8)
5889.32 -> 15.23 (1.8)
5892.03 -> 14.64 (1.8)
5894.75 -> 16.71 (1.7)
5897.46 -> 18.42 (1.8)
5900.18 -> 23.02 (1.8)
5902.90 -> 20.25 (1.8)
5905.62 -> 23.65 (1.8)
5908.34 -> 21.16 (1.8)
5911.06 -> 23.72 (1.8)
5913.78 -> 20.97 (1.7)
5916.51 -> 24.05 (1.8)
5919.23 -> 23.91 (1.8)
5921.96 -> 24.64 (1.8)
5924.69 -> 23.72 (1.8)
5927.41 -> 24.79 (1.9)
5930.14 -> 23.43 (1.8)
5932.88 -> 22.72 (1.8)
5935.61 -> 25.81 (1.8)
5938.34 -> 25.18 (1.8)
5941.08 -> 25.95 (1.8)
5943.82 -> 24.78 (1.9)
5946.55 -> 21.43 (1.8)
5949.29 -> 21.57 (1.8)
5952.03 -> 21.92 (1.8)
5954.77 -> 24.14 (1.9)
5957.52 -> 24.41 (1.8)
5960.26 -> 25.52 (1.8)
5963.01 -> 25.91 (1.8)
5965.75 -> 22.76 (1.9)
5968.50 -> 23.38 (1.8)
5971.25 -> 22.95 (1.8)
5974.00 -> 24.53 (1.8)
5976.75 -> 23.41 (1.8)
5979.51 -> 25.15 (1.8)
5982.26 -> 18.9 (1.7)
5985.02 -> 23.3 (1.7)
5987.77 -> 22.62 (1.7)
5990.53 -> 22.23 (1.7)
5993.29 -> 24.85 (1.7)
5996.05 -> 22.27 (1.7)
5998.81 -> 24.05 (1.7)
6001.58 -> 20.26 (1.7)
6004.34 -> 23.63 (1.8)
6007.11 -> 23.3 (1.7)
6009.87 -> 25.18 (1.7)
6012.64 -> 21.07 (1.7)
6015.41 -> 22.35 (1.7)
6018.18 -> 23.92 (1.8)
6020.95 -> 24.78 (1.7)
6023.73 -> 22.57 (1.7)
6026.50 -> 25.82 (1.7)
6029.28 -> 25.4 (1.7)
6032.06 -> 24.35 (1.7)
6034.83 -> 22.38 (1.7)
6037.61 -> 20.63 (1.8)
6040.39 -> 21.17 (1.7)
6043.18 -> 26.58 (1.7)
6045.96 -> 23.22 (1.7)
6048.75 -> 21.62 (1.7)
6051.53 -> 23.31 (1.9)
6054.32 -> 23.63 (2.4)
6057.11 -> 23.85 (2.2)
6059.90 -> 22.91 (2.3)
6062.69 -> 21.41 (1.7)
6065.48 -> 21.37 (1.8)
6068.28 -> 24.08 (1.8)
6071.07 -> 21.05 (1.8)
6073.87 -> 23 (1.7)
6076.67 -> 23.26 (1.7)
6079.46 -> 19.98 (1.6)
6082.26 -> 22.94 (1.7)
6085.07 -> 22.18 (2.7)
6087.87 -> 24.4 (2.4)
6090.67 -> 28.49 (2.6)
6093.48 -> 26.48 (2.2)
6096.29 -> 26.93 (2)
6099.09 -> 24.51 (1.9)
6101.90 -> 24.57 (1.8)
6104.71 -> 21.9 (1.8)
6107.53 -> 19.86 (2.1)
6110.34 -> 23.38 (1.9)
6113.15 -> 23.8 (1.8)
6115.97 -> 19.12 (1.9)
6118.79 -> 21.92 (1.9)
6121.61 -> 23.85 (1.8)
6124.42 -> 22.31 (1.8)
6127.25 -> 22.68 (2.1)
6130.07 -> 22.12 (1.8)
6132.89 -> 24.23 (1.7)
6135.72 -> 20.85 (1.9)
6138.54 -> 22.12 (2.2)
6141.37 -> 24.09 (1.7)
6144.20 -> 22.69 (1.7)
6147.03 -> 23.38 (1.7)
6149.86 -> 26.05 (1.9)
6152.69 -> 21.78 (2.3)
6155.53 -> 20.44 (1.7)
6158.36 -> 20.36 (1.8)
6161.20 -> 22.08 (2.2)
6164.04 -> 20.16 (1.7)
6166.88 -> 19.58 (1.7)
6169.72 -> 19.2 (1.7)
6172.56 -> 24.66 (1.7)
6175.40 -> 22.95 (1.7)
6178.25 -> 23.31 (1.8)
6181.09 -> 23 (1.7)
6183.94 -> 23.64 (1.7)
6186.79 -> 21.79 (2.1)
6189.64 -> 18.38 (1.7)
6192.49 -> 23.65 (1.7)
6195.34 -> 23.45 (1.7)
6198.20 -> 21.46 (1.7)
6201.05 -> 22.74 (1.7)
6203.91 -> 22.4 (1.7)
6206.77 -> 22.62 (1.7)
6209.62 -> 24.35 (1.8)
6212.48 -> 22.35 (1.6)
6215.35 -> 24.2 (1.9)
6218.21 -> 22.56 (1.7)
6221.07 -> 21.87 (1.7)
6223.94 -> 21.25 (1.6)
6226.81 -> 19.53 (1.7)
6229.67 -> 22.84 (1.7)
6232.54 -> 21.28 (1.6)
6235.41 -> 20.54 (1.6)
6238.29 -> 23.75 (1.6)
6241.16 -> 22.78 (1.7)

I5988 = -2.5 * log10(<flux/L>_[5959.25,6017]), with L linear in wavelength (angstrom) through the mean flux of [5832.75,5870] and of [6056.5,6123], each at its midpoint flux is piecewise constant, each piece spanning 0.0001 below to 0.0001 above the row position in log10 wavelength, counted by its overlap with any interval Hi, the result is 0.01 mag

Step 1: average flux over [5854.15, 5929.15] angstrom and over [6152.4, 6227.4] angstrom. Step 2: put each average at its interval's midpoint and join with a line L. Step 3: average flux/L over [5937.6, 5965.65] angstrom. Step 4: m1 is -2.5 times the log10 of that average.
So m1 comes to -0.08 mag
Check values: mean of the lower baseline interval 22.3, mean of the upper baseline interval 22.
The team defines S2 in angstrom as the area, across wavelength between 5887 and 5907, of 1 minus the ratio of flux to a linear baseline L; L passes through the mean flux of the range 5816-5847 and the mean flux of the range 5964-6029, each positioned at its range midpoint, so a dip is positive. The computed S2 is 4.4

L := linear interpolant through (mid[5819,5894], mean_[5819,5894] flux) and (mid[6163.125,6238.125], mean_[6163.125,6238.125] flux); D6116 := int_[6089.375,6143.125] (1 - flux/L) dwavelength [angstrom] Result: -2.1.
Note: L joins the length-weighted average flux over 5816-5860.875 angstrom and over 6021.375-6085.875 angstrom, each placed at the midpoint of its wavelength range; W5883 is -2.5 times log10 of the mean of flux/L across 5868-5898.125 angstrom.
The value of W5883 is 0.17 mag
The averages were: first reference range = 24.8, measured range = 20.9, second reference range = 22.9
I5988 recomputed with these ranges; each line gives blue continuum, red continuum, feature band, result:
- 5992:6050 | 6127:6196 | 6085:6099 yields -0.14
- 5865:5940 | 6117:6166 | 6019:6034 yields -0.10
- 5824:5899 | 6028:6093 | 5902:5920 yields 0.02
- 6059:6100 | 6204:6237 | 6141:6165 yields 0.02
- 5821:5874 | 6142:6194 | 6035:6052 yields 0.01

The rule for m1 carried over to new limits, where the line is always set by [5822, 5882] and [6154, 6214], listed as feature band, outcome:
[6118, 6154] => -0.03 mag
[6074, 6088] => 0.01 mag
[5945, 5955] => 0.07 mag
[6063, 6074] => 0.03 mag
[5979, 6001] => 0.03 mag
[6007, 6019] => 0.00 mag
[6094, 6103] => -0.13 mag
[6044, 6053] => 0.00 mag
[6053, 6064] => 0.00 mag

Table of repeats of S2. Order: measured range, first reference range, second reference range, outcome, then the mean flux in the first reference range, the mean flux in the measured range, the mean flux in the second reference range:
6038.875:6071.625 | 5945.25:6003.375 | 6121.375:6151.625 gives 0.3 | 23.1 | 22.9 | 23.1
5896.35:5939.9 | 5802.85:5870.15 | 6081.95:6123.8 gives 1.8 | 24.3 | 23.1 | 23.6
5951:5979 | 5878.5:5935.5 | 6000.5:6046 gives -1.7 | 21.8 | 24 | 23.4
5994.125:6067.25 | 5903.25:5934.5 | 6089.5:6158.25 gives 0.2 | 23.3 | 23.1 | 23.2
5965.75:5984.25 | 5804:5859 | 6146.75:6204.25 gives 0.4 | 24.5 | 23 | 22.1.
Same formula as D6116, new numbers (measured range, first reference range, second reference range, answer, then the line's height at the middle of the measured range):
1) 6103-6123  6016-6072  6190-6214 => 0.8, 23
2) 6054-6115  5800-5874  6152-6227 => -1.7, 22.7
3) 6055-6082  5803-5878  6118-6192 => 0.5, 22.8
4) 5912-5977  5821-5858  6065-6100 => 1.3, 24.3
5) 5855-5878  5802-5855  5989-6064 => 0.5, 24.2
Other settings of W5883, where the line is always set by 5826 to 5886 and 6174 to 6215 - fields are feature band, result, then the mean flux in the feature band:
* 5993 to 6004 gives 0.04 mag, 22.7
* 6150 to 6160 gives 0.06 mag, 21.5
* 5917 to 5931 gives -0.01 mag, 24.1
